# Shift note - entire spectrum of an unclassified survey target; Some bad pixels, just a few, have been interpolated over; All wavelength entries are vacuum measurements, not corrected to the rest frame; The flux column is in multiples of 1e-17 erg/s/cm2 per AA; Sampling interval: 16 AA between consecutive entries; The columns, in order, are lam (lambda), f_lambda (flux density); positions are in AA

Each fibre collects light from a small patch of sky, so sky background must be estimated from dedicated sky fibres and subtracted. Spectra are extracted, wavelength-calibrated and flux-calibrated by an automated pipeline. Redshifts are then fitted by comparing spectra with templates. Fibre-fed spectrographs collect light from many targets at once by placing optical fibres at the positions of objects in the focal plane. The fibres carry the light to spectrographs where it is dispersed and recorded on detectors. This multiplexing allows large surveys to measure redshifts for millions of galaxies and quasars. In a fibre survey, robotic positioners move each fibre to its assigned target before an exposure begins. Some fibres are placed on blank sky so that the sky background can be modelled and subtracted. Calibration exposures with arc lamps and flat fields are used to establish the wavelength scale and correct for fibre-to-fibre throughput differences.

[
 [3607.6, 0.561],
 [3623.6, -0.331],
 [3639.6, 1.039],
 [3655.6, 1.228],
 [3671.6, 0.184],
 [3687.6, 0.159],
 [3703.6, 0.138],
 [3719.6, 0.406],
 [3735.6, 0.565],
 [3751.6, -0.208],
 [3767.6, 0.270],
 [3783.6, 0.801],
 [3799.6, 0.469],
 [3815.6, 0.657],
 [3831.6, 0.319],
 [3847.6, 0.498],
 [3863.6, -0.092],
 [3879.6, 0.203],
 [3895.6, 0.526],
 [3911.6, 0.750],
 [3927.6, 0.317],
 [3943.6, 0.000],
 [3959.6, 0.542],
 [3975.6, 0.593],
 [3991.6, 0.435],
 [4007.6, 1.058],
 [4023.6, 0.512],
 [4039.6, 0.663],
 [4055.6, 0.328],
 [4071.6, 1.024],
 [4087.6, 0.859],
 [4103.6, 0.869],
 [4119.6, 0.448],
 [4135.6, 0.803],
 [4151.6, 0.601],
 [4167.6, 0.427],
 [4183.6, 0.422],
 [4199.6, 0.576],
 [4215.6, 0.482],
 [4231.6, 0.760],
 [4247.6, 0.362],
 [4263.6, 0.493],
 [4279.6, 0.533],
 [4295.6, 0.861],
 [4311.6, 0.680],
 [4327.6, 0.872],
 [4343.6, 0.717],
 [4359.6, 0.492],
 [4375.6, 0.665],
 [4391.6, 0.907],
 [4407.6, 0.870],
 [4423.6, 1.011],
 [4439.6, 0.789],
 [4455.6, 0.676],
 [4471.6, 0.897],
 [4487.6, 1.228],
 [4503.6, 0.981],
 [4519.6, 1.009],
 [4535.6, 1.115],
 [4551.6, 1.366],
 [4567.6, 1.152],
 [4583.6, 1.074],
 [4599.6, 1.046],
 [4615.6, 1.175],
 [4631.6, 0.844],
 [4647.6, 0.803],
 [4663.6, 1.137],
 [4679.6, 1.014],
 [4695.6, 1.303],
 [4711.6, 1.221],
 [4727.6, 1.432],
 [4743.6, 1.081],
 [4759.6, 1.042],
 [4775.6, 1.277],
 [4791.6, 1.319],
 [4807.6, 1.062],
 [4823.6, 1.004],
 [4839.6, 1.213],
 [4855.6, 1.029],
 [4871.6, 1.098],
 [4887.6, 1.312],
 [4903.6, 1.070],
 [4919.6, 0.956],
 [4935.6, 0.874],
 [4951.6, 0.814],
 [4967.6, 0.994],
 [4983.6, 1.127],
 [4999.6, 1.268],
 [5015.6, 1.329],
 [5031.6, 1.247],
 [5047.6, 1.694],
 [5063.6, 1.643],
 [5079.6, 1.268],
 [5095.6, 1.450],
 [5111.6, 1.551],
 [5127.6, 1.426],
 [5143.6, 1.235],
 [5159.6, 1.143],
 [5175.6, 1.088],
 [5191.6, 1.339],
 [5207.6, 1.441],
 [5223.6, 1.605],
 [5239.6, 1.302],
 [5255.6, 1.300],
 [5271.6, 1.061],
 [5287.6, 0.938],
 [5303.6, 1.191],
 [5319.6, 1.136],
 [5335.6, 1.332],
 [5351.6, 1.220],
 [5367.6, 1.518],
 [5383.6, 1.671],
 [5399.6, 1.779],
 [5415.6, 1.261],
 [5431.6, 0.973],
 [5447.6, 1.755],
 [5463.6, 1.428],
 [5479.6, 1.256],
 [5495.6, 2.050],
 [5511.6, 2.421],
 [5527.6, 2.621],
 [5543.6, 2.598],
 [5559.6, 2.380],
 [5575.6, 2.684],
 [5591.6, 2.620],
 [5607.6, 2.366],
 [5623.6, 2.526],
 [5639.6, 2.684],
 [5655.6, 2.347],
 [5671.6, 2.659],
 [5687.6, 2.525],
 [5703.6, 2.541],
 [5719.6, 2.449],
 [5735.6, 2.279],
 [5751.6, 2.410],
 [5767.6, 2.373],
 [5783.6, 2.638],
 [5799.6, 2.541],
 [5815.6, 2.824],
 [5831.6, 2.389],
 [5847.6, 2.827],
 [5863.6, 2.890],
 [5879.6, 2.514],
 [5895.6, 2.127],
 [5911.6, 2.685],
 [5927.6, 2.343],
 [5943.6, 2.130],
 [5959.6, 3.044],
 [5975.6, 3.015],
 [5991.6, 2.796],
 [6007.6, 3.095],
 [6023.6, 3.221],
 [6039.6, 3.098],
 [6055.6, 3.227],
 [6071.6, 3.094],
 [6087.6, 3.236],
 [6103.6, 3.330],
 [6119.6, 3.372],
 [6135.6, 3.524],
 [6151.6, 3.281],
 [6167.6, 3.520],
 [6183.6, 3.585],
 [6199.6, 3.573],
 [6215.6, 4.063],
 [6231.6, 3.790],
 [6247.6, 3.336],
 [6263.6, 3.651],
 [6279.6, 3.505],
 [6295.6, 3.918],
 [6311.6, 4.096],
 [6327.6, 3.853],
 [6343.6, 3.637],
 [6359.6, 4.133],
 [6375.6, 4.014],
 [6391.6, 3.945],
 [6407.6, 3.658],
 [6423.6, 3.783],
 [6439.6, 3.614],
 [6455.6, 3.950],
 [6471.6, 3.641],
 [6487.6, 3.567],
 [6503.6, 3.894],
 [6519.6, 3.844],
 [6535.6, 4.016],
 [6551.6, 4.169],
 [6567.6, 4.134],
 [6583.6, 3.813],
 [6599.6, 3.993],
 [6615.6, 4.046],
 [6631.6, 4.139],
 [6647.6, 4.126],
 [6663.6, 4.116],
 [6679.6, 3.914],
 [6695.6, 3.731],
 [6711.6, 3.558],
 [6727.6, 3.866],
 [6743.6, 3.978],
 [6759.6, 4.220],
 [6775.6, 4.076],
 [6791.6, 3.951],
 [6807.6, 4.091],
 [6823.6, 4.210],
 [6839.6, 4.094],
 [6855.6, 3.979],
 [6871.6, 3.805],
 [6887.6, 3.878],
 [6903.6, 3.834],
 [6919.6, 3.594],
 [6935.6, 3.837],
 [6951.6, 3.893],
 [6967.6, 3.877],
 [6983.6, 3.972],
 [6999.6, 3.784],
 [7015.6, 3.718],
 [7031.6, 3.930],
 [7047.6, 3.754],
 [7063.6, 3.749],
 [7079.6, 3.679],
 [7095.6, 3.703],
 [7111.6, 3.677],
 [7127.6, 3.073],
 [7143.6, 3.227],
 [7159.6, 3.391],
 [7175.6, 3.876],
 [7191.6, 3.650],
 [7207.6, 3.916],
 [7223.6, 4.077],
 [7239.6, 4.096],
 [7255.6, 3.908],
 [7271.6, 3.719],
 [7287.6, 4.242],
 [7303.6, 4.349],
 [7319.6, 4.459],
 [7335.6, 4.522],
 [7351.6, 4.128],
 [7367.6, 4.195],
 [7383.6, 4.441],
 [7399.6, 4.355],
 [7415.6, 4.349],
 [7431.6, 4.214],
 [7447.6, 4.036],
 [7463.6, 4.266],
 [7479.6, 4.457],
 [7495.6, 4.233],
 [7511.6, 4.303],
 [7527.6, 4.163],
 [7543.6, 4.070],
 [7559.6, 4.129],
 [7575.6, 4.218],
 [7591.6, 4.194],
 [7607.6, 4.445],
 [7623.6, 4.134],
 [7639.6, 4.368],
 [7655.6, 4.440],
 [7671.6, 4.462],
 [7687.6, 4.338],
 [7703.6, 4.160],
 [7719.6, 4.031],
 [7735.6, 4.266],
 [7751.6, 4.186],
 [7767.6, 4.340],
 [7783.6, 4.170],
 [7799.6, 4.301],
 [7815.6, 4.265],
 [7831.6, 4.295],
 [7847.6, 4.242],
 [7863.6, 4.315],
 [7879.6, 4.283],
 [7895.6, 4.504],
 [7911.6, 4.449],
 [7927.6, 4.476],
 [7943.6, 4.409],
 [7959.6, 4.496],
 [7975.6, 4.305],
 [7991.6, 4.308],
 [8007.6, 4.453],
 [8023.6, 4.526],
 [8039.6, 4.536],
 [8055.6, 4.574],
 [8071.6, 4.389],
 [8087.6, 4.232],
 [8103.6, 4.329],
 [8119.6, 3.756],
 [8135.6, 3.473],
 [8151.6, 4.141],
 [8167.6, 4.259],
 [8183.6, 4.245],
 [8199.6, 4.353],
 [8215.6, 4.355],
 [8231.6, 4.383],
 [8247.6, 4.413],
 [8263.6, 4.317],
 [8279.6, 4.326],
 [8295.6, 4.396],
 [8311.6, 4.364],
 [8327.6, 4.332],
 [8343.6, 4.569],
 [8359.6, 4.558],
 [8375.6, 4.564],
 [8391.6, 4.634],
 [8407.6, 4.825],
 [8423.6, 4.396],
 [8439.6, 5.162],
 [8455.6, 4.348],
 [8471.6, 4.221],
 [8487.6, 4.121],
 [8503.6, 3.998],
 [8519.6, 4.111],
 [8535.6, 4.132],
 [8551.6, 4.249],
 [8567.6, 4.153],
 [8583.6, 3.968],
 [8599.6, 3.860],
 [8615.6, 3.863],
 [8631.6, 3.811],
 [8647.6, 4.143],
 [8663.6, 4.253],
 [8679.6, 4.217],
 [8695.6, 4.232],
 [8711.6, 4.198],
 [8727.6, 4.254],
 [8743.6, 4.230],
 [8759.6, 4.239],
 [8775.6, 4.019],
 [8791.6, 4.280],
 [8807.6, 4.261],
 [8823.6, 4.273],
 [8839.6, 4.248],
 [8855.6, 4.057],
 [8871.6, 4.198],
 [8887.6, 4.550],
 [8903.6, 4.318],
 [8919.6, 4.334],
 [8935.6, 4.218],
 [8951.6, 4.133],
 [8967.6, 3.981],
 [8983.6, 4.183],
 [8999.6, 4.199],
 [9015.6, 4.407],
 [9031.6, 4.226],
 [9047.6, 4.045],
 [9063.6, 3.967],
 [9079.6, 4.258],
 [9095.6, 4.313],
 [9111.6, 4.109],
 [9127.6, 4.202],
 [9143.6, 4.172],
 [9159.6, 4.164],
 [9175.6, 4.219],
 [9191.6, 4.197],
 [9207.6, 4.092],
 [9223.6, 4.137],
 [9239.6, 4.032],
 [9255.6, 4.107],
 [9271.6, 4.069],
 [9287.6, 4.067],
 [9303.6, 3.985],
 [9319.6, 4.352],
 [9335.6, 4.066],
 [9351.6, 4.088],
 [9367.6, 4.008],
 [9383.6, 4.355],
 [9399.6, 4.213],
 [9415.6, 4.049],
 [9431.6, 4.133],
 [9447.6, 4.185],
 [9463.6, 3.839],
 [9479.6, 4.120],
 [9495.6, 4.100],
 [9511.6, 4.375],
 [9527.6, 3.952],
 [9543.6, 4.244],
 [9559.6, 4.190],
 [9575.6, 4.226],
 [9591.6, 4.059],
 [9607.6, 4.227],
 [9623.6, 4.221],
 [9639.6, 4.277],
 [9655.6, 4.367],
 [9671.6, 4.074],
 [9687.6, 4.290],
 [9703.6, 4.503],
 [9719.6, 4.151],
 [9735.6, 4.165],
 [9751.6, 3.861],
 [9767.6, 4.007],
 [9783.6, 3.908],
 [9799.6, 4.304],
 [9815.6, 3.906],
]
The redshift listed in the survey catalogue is 0.379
